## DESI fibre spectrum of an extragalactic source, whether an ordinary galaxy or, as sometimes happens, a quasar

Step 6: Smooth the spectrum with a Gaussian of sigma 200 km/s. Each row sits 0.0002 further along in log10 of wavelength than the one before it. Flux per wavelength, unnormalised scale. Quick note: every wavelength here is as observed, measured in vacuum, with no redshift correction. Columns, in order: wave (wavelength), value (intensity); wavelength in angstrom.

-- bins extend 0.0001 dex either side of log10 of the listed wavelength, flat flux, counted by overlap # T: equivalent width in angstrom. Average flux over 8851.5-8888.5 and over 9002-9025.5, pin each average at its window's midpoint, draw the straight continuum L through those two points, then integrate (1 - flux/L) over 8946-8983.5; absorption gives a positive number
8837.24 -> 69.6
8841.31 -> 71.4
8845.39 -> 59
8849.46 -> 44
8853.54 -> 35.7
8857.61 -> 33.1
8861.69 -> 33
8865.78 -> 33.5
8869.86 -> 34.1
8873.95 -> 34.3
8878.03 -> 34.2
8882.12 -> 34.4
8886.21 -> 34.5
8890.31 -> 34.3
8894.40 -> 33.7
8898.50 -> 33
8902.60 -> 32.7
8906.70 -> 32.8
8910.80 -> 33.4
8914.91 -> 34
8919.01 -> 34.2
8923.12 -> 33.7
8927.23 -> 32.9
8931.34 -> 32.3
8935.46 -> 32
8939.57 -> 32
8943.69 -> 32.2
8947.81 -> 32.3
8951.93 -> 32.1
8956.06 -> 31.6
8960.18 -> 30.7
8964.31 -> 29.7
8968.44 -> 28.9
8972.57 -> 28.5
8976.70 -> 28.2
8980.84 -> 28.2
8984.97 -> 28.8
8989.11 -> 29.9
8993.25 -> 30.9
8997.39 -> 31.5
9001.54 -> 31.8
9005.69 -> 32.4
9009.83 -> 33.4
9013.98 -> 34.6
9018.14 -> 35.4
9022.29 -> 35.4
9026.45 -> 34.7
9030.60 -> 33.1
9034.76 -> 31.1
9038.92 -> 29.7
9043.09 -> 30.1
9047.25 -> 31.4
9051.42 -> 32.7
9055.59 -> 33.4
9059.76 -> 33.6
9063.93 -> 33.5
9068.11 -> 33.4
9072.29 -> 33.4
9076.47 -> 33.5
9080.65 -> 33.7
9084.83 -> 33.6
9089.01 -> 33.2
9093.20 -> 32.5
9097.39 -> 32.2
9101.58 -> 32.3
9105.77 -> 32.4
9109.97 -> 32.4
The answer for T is 4.52 angstrom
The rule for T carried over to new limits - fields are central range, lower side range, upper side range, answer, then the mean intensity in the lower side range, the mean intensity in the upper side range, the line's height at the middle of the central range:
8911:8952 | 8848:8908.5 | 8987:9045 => 1.0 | 34.4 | 32.4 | 33.6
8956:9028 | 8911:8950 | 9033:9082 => 2.9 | 32.9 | 32.4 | 32.7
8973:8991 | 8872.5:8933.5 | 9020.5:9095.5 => 2.4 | 33.6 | 32.9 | 33.2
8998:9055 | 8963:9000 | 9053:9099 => -2.7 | 29.4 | 33.3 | 31.3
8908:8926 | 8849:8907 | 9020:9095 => 0.1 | 34.3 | 32.9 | 34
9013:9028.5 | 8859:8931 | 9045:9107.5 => -0.9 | 33.6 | 33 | 33.2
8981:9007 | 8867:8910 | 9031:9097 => 1.9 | 33.8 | 32.6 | 33.1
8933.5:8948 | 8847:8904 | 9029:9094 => 0.8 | 34.8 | 32.6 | 34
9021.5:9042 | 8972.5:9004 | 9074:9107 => -0.9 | 29.8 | 32.9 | 31.2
